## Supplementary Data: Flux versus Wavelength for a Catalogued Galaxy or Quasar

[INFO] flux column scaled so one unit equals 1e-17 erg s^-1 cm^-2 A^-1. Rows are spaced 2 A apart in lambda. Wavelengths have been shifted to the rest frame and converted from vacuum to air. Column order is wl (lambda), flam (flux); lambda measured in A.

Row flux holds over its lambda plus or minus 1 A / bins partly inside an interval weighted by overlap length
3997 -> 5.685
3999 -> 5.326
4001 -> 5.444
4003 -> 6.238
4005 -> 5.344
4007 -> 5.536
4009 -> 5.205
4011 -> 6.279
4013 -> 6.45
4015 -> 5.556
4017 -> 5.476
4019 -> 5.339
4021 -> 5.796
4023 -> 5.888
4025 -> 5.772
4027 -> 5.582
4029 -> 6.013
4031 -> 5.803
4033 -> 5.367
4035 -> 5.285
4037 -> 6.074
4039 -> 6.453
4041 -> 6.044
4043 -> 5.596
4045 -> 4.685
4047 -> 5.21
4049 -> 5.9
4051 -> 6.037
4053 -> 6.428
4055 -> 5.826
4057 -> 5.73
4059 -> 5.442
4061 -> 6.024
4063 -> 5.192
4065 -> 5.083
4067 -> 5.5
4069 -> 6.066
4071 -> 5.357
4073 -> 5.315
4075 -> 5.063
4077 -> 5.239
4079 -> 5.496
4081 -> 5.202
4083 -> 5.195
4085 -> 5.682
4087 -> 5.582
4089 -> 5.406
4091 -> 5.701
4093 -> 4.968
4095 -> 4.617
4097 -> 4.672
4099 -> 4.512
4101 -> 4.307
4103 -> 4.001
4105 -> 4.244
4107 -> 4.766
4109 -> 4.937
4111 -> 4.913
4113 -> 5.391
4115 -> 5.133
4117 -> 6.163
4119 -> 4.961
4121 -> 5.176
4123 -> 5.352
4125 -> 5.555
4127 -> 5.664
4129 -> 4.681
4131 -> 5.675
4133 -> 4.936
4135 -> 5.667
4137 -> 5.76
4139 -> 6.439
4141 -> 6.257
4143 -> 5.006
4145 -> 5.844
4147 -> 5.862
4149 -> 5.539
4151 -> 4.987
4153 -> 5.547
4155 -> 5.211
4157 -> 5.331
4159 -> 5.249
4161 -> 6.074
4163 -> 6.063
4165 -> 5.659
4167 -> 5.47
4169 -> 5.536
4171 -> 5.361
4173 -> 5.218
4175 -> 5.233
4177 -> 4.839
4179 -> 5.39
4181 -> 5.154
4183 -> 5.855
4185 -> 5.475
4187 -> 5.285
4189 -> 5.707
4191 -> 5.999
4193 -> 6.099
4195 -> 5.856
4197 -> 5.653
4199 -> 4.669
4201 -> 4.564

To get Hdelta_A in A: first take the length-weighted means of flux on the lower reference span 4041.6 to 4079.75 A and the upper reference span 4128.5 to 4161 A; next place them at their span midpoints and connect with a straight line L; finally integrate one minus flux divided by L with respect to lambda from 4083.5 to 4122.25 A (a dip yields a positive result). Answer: 3.67 A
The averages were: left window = 5.54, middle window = 5.01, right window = 5.53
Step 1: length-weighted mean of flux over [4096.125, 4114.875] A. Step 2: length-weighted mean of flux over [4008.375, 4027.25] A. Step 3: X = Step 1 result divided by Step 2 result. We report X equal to 0.81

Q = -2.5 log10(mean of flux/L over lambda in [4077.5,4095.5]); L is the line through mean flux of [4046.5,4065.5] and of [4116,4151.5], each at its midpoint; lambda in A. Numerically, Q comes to 0.06 mag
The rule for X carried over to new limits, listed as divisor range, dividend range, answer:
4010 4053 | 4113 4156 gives 0.95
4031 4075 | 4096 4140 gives 0.91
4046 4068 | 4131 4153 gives 0.99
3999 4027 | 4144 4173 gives 0.97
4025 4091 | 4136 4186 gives 0.99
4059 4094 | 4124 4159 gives 1.02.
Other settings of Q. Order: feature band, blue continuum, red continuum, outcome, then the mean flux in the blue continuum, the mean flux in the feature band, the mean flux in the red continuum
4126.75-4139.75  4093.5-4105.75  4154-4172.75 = -0.11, 4.42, 5.52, 5.54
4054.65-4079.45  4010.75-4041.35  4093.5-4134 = -0.01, 5.81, 5.48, 4.98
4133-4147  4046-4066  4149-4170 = -0.04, 5.69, 5.77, 5.51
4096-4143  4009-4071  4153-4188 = 0.07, 5.72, 5.18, 5.44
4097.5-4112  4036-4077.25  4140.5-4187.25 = 0.22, 5.64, 4.53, 5.47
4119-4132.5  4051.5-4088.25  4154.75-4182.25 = 0.03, 5.53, 5.31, 5.42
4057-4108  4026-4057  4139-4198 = 0.11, 5.75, 5.16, 5.56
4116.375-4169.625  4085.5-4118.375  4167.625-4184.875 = -0.07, 4.97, 5.54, 5.33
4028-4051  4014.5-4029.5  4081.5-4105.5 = -0.04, 5.67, 5.69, 4.93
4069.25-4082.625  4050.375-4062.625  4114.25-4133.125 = 0.08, 5.87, 5.32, 5.35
